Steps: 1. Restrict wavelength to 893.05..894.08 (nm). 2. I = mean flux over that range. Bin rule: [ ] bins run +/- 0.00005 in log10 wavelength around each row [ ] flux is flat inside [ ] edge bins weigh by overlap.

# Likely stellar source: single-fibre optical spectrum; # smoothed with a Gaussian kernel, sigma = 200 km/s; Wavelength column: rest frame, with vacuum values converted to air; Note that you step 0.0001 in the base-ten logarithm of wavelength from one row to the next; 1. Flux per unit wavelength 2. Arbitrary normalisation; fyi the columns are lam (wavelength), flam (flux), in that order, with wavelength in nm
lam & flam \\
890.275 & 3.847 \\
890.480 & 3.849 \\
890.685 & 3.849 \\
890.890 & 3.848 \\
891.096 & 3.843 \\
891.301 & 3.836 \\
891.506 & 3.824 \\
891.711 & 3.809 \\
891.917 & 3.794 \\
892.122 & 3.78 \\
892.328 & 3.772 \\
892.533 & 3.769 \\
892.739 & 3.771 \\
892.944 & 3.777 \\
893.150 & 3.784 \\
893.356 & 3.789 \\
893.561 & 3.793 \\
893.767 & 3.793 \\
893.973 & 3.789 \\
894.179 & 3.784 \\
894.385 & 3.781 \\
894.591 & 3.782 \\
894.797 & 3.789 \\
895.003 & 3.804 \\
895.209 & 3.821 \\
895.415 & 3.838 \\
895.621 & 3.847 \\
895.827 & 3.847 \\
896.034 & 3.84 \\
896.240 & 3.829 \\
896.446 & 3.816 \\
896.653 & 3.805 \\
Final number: 3.79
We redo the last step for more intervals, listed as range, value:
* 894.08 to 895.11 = 3.79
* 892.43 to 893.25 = 3.78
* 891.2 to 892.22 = 3.81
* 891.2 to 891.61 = 3.84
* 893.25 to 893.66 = 3.79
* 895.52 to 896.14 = 3.84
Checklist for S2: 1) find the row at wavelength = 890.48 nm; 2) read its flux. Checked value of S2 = 3.849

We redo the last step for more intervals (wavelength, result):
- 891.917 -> 3.794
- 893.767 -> 3.793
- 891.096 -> 3.843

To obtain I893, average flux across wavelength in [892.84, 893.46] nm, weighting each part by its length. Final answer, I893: 3.79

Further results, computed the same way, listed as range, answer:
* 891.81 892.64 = 3.78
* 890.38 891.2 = 3.85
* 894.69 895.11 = 3.8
